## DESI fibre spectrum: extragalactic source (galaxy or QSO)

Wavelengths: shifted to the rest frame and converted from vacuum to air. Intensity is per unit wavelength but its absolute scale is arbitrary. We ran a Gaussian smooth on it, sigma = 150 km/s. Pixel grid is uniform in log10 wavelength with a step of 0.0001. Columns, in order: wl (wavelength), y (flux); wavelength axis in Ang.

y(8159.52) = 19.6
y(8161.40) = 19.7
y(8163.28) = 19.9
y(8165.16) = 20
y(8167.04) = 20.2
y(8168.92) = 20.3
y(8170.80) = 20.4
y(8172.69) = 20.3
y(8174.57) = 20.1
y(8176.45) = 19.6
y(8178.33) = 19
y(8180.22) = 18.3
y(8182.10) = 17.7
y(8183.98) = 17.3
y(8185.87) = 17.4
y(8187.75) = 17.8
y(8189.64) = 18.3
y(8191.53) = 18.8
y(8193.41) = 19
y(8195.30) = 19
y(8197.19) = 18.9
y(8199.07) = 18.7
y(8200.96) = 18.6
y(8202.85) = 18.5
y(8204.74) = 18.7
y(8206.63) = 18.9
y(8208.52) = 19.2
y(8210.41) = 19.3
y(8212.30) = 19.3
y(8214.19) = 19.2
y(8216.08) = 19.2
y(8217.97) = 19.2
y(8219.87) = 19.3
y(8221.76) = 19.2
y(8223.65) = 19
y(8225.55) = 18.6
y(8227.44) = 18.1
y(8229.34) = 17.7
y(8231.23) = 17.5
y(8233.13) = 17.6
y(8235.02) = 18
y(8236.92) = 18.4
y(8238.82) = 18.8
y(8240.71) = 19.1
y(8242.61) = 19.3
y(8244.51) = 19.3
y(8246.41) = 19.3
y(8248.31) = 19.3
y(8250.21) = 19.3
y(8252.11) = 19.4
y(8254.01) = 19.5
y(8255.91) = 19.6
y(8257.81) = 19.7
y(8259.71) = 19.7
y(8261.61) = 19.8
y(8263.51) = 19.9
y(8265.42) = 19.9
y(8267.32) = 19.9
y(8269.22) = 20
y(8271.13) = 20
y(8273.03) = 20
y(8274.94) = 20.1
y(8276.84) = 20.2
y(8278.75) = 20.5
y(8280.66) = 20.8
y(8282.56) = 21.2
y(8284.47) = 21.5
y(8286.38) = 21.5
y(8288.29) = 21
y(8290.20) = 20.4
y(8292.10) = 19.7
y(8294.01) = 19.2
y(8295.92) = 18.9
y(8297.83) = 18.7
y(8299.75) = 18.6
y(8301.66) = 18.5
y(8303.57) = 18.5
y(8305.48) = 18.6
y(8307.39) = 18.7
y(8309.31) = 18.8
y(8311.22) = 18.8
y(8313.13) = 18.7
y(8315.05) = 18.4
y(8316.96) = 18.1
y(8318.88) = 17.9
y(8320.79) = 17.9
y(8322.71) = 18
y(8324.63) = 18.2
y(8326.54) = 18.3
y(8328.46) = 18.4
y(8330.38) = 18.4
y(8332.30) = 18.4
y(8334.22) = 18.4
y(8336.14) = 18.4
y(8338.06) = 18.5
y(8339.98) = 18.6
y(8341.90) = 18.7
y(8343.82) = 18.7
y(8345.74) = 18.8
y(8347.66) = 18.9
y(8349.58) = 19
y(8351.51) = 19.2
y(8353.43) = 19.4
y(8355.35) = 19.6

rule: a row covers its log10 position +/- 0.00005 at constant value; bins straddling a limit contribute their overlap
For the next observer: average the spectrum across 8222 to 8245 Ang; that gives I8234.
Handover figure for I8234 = 18.5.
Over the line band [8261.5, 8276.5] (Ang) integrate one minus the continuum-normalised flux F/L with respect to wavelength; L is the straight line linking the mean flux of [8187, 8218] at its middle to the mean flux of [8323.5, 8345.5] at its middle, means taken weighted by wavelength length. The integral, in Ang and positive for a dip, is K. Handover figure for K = -1.1 Ang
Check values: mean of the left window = 18.9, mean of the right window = 18.5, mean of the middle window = 20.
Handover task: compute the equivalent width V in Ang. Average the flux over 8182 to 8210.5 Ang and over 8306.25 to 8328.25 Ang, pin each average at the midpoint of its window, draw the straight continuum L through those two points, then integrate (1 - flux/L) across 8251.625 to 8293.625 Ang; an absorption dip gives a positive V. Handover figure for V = -4.1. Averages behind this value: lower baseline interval 18.5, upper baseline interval 18.3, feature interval 20.2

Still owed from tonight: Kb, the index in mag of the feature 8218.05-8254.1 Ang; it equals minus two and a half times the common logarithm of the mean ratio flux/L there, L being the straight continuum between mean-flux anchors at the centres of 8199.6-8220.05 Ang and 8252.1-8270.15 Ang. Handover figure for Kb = 0.04 mag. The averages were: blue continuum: 19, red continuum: 19.8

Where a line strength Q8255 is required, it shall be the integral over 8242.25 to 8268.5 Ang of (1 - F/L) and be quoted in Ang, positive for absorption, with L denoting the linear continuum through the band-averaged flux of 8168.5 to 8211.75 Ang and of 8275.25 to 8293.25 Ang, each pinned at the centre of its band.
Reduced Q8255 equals 0.8 Ang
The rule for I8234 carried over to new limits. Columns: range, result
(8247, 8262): 19.5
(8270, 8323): 19.4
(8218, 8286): 19.4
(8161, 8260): 19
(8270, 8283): 20.4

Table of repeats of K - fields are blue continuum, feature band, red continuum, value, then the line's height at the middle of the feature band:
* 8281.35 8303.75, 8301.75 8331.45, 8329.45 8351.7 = 1.34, 19.3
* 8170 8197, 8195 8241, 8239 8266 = 1.00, 19.1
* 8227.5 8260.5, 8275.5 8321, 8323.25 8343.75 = -1.94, 18.6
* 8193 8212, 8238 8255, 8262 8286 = 0.45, 19.8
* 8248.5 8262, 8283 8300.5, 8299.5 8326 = -1.08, 18.8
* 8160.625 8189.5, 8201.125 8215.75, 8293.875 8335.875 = 0.00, 19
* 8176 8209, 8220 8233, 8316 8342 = 0.07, 18.5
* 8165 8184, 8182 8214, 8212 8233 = 0.82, 19.1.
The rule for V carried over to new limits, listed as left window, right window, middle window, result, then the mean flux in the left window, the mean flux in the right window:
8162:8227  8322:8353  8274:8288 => -1.55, 19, 18.6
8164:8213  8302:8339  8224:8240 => 0.56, 19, 18.4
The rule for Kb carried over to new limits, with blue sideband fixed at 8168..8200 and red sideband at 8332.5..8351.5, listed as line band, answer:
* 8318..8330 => 0.03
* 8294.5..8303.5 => 0.00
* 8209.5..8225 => -0.02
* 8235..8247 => -0.01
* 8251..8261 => -0.05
